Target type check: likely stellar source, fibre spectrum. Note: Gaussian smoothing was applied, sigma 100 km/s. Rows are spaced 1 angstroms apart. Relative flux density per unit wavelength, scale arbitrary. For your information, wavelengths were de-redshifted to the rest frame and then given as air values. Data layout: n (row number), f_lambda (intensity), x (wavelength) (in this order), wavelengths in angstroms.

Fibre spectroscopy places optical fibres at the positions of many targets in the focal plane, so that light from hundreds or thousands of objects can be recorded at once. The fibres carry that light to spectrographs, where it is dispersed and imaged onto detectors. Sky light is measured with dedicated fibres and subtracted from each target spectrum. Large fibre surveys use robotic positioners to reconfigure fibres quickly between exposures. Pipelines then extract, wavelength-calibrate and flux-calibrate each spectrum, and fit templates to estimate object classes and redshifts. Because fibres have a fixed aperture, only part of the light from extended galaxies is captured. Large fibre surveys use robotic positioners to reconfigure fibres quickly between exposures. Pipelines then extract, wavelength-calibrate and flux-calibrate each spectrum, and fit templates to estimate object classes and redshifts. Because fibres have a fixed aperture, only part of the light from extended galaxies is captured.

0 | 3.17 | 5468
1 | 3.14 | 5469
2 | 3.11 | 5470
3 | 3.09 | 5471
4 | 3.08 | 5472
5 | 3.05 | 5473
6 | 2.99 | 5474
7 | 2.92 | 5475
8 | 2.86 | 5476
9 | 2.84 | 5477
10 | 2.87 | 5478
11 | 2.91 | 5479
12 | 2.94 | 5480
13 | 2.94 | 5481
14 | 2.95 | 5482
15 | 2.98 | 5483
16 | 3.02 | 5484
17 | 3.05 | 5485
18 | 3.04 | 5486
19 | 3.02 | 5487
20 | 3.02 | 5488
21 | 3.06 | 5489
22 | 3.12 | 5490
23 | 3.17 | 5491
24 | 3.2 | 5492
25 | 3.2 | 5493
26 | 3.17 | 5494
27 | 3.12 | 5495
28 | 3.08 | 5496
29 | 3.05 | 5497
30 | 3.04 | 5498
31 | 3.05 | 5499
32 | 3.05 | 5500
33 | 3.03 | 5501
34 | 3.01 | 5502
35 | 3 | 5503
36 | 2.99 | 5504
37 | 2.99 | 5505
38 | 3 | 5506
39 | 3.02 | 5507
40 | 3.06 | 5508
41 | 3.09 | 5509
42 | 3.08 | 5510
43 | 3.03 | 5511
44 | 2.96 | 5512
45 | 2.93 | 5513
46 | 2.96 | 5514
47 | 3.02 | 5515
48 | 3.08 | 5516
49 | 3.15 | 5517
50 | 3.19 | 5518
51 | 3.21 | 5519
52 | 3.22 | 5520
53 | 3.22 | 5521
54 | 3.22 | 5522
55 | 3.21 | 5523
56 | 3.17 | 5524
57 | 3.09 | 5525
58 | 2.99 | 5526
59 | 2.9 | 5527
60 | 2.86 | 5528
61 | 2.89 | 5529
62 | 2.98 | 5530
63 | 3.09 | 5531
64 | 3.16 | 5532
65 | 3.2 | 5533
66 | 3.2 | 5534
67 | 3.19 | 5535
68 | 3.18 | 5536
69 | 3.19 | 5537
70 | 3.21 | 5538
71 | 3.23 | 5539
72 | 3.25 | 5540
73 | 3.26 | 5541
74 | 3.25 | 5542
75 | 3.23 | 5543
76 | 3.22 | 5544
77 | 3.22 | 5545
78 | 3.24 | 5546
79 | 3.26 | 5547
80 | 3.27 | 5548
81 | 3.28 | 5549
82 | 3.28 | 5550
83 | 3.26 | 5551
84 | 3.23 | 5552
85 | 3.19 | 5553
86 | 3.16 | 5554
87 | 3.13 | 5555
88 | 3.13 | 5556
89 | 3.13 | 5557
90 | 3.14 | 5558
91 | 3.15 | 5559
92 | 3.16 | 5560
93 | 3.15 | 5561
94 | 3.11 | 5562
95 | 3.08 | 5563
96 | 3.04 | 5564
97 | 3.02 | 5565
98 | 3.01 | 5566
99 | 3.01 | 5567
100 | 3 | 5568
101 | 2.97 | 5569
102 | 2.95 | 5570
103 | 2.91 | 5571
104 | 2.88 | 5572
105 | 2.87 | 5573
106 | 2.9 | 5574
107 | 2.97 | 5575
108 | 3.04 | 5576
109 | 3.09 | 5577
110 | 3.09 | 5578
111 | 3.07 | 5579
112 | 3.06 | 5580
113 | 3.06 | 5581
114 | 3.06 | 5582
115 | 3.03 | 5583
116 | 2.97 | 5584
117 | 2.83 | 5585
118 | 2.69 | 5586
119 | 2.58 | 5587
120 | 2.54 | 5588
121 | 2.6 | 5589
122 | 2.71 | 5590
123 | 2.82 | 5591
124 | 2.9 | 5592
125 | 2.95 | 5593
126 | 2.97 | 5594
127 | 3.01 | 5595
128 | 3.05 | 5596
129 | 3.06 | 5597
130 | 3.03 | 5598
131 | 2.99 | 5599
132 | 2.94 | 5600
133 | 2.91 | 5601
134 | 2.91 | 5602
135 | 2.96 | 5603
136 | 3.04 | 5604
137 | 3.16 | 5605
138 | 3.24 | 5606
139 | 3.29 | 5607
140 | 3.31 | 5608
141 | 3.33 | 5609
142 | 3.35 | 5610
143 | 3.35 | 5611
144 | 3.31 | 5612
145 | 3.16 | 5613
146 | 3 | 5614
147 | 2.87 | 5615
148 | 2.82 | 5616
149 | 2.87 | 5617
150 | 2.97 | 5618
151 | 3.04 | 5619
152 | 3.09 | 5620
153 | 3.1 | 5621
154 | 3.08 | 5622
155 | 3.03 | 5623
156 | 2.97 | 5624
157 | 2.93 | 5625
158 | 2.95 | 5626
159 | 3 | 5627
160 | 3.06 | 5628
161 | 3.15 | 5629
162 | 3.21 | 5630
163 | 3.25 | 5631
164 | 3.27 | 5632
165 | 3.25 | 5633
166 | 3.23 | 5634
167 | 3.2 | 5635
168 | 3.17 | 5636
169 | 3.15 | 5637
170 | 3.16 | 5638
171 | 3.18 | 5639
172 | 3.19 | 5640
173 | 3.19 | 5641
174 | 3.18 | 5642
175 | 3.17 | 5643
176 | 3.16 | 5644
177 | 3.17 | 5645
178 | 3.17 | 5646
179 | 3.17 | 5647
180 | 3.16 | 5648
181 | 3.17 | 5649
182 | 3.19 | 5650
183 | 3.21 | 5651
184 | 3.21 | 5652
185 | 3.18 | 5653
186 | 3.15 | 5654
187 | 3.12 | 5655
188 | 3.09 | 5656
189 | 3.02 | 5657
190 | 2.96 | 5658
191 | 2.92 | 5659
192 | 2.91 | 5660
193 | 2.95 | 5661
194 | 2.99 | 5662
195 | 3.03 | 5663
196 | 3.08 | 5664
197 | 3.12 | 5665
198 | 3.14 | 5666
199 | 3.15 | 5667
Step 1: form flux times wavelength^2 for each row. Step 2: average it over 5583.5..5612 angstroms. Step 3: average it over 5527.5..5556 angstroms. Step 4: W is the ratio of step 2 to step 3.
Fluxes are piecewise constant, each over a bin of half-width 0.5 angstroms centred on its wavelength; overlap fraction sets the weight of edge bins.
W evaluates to 0.96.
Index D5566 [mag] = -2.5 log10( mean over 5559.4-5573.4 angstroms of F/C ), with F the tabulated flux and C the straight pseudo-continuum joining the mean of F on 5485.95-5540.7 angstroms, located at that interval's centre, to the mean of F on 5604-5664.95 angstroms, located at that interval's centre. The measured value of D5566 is 0.03 mag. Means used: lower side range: 3.09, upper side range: 3.12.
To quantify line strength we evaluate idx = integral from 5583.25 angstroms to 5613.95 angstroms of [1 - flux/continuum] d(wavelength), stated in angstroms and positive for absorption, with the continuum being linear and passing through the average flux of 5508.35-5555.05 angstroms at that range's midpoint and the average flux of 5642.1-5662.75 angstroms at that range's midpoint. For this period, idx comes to 1.2 angstroms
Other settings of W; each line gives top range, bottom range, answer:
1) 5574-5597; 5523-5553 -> 0.94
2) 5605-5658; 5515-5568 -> 1.03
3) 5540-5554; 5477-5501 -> 1.09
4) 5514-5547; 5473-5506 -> 1.06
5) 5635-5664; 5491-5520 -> 1.07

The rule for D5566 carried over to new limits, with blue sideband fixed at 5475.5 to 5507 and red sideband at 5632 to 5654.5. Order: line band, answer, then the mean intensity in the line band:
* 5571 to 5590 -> 0.078 mag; 2.9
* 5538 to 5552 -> -0.057 mag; 3.25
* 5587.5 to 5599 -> 0.091 mag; 2.88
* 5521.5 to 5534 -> -0.002 mag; 3.07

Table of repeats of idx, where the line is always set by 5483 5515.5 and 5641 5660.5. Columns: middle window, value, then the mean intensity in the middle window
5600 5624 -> 0.1 angstroms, 3.09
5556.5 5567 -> 0.0 angstroms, 3.09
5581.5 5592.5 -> 1.1 angstroms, 2.79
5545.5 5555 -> -0.5 angstroms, 3.24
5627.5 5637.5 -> -0.3 angstroms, 3.19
